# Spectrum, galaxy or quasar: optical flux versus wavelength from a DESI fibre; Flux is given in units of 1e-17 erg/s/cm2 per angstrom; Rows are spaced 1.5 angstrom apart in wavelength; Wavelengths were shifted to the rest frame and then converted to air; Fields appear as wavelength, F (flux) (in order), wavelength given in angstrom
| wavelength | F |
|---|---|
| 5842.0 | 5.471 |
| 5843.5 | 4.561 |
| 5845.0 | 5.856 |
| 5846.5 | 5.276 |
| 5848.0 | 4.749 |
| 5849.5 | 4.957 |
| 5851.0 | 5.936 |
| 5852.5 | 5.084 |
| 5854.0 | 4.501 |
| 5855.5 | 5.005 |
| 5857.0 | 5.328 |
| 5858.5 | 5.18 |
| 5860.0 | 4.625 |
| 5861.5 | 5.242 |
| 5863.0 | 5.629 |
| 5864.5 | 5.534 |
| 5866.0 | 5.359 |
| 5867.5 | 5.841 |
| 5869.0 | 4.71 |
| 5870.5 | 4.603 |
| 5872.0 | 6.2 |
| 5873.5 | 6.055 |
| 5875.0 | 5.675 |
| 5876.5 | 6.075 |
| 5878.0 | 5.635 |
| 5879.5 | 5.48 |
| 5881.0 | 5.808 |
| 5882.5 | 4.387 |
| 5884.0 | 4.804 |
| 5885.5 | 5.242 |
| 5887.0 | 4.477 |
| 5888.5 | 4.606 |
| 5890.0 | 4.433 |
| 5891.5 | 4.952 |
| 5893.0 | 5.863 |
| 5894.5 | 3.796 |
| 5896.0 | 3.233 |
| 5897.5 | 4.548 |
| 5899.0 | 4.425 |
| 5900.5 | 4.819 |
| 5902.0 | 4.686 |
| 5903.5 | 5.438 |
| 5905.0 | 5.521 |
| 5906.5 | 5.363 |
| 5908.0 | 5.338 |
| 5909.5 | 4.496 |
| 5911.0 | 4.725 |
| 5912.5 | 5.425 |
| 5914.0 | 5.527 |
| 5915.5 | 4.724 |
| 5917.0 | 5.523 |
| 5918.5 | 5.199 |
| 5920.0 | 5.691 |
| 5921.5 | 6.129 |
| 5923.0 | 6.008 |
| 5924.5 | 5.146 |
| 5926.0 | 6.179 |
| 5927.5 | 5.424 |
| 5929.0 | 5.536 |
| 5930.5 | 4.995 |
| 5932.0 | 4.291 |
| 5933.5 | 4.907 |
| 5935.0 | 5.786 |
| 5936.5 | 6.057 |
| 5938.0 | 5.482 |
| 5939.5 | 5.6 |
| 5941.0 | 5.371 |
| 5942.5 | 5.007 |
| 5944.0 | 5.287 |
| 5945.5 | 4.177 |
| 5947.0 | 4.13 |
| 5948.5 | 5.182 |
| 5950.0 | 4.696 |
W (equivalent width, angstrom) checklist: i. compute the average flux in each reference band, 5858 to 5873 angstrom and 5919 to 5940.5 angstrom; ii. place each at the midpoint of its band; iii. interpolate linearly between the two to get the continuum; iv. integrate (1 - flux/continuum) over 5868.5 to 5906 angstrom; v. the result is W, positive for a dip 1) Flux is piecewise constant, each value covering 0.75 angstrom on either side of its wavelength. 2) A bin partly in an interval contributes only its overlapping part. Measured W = 2.4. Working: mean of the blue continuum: 5.31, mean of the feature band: 5.02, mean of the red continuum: 5.51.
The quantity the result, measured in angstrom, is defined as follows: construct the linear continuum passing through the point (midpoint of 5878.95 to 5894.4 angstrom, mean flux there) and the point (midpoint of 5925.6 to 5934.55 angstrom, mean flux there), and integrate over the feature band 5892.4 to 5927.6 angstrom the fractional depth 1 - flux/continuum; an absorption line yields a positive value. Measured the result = -0.3 angstrom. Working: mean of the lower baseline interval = 4.95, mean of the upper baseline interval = 5.2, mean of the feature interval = 5.13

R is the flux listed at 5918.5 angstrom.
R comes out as 5.199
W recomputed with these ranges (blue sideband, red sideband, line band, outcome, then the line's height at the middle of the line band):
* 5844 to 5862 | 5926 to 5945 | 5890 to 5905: 1.62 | 5.24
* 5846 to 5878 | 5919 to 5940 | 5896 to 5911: 1.59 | 5.44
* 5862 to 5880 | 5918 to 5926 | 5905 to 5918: 1.16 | 5.67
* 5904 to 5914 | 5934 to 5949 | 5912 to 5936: -1.02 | 5.19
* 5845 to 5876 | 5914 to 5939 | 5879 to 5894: 1.06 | 5.35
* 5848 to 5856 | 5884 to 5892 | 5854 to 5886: -2.82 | 4.9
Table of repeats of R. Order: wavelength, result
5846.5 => 5.276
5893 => 5.863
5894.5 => 3.796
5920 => 5.691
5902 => 4.686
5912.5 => 5.425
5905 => 5.521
